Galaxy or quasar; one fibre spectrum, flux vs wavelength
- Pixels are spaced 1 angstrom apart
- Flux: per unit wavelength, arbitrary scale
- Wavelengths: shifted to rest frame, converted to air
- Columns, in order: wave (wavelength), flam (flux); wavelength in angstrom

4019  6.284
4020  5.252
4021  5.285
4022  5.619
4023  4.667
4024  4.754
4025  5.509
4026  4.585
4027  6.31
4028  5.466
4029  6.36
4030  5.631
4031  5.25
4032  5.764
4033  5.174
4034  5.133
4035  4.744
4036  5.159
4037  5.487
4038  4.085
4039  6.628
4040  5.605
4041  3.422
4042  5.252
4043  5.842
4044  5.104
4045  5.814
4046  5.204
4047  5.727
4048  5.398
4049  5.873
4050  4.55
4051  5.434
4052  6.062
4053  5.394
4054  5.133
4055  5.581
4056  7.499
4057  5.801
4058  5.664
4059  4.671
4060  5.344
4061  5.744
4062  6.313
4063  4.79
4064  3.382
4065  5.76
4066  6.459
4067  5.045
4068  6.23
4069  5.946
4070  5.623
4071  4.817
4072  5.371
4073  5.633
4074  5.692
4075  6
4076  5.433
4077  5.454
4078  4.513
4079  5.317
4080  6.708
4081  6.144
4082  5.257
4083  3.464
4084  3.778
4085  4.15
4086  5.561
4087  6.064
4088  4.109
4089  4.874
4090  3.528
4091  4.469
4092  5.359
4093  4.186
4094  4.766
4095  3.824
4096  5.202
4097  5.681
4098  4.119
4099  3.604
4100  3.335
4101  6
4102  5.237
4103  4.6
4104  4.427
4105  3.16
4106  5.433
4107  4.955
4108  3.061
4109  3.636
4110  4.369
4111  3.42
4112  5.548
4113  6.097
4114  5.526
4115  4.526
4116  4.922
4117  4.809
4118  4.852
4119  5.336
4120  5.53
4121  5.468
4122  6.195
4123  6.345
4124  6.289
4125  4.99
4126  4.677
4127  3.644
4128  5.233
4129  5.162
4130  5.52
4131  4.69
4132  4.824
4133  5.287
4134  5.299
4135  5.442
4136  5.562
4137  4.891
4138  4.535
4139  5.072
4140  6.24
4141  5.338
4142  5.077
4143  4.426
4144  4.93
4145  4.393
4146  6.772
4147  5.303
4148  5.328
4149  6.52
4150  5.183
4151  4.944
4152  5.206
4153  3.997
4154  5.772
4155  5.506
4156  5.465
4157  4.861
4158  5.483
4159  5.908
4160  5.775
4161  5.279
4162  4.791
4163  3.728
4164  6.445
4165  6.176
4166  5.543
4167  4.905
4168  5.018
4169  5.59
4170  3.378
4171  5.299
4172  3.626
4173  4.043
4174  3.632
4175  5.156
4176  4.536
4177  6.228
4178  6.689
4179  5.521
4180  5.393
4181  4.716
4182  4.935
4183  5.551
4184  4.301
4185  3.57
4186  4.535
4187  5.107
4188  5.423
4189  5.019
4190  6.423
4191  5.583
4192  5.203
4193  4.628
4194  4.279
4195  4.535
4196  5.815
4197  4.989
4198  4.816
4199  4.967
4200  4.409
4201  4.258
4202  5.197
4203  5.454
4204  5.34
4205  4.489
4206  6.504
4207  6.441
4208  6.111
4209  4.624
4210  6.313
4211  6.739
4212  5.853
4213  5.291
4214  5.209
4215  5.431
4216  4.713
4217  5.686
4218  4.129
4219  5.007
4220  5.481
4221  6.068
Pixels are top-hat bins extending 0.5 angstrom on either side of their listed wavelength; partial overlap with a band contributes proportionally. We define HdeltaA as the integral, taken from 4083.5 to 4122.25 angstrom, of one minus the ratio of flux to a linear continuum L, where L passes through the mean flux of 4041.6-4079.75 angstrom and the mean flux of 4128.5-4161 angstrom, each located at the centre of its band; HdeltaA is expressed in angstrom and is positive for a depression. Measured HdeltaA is 4.9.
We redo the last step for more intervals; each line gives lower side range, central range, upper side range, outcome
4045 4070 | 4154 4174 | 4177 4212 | 0.92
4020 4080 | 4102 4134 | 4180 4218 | 2.32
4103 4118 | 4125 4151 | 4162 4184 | -2.12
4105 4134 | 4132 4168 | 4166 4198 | -2.26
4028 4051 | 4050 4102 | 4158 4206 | 0.84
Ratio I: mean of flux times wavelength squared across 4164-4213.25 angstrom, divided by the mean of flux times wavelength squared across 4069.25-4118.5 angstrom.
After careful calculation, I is 1.12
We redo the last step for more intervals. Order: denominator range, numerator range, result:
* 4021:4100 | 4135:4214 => 1.05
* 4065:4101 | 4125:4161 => 1.06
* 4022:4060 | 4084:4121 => 0.89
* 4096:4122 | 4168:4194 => 1.08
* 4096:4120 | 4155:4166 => 1.19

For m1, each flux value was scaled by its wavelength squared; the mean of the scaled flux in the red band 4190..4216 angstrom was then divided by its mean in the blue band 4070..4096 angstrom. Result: 1.1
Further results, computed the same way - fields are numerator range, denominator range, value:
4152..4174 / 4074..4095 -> 1.06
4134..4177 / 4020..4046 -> 1.03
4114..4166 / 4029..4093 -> 1.03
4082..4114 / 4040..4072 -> 0.85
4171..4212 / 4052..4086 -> 1.01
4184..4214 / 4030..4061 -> 1.04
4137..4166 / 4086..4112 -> 1.21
